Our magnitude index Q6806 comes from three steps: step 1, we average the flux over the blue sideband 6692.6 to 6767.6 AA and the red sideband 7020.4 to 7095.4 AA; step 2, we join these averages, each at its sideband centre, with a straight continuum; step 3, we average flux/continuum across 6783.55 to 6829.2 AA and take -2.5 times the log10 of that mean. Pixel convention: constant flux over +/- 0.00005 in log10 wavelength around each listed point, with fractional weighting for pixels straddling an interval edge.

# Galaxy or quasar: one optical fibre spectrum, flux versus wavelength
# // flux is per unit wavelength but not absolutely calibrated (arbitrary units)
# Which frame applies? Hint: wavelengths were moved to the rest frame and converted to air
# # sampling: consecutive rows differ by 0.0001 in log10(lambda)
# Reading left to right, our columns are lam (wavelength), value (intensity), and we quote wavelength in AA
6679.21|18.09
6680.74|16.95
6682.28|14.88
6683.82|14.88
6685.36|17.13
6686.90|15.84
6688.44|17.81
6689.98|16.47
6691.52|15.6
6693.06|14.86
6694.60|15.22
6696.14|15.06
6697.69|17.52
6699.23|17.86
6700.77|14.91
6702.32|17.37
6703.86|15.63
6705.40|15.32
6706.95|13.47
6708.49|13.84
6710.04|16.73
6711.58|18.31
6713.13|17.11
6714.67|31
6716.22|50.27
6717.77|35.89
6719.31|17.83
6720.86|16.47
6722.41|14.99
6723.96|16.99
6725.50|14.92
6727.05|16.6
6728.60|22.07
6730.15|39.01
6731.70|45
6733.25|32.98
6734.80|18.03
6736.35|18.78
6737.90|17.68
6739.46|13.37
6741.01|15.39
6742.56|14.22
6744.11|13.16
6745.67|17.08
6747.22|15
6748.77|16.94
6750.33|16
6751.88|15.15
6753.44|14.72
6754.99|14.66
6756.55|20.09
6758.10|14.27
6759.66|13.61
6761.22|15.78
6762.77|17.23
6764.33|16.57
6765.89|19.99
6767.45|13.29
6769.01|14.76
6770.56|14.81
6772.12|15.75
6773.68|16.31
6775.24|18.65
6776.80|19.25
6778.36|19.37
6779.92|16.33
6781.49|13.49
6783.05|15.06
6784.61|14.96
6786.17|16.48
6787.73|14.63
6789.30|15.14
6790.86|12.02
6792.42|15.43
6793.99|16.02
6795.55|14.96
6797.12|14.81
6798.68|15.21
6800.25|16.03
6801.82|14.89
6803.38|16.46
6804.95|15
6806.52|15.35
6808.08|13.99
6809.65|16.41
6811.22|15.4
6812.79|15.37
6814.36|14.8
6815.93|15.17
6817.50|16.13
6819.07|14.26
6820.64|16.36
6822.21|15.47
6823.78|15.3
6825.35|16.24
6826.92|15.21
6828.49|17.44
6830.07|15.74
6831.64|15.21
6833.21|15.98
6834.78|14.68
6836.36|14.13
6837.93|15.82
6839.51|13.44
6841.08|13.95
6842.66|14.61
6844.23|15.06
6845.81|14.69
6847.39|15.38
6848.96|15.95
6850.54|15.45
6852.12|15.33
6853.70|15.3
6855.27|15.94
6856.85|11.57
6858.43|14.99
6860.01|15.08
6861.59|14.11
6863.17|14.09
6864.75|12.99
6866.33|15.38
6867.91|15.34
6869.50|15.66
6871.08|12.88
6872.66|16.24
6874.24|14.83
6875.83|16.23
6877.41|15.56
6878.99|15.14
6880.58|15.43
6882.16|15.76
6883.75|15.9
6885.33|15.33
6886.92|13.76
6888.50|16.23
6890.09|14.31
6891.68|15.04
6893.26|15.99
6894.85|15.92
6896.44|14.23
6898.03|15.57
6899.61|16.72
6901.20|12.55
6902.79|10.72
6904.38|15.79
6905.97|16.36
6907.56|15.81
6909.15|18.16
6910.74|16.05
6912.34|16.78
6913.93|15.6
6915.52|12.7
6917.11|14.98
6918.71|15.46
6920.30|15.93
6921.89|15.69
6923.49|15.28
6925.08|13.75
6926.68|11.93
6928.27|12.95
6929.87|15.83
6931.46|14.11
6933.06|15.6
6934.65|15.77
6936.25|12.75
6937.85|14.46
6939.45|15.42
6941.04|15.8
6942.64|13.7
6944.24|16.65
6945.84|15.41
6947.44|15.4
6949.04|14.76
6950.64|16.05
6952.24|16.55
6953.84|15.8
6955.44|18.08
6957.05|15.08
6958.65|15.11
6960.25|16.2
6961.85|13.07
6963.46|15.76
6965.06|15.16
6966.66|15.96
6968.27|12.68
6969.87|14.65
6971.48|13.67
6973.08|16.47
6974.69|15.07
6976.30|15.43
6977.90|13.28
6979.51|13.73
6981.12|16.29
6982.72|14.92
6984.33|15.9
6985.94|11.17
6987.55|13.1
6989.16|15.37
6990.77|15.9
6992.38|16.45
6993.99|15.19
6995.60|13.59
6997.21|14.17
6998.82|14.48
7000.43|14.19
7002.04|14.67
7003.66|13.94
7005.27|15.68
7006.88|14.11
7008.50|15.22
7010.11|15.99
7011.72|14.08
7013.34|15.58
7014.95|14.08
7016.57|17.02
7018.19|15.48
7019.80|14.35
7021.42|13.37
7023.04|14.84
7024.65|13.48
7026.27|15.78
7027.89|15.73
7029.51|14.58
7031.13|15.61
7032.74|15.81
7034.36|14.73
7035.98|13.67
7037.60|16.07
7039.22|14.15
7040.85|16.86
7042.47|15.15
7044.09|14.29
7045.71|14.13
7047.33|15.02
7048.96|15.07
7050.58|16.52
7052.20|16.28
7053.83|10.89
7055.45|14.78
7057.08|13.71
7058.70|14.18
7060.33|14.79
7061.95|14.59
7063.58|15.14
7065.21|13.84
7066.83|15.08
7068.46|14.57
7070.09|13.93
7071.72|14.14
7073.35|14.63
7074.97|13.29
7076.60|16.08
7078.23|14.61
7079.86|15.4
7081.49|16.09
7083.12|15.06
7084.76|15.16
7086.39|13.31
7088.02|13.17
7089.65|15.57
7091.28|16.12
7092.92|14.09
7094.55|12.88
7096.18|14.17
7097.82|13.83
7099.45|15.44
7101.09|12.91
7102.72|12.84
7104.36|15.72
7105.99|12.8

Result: 0.17 mag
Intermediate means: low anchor 19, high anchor 14.7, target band 15.3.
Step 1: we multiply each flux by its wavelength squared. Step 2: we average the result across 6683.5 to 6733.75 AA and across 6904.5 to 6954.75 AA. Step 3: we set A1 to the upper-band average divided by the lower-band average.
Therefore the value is 0.8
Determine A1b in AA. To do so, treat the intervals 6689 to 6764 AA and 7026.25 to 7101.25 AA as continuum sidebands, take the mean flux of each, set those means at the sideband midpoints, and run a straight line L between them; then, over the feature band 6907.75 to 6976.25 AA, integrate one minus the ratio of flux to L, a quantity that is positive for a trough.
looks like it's 4.5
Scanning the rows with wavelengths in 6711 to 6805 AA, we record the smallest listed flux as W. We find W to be 12.02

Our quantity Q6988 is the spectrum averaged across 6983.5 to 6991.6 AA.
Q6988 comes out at 14.3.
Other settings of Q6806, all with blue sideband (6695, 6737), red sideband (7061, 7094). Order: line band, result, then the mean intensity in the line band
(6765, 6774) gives 0.286 mag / 15.8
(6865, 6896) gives 0.206 mag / 15.3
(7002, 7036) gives 0.061 mag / 14.9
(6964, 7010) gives 0.120 mag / 14.7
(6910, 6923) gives 0.156 mag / 15.4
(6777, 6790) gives 0.270 mag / 15.8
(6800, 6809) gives 0.288 mag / 15.3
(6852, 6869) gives 0.280 mag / 14.5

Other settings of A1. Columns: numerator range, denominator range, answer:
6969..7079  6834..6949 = 1.02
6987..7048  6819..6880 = 1.04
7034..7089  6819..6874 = 1.04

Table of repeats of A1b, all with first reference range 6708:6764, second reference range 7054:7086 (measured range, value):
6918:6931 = 1.8 AA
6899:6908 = 1.4 AA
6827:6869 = 7.6 AA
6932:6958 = 1.8 AA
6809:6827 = 3.1 AA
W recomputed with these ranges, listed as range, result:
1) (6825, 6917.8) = 10.72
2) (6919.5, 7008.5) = 11.17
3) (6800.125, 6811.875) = 13.99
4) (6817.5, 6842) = 13.44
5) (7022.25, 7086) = 10.89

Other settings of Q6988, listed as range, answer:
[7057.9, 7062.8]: 14.5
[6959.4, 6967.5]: 15.2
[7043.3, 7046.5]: 14.2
